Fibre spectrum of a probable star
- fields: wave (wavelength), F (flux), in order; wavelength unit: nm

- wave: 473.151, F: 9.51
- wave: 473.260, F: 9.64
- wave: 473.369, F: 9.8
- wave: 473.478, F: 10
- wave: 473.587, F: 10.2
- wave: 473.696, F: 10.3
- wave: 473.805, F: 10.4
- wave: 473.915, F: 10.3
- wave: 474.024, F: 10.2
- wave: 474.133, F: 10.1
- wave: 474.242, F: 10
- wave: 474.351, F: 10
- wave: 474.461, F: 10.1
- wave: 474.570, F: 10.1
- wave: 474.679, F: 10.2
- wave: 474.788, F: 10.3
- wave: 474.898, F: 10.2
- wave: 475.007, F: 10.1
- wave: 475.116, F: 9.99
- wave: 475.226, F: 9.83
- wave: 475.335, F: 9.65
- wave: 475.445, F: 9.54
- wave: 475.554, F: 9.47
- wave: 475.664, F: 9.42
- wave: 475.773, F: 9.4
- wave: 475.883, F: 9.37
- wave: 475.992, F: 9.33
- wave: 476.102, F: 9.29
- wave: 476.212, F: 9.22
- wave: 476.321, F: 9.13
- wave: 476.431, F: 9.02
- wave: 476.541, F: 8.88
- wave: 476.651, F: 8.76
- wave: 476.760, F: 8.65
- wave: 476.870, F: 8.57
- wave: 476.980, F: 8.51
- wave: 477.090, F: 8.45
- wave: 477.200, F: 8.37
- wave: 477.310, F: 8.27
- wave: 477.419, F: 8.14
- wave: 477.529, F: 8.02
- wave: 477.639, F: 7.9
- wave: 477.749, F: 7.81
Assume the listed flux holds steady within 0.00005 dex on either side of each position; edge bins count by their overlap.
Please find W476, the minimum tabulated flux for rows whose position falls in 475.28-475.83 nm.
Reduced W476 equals 9.4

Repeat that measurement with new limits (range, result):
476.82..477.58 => 8.02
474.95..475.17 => 9.99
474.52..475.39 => 9.65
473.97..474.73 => 10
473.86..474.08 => 10.2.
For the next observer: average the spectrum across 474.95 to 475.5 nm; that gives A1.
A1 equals 9.83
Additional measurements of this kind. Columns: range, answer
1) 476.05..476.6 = 9.1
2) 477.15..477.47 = 8.28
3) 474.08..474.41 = 10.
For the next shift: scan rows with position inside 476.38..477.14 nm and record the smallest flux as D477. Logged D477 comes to 8.45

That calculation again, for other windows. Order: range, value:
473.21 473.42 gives 9.64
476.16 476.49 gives 9.02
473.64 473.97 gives 10.3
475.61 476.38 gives 9.13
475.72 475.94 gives 9.37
